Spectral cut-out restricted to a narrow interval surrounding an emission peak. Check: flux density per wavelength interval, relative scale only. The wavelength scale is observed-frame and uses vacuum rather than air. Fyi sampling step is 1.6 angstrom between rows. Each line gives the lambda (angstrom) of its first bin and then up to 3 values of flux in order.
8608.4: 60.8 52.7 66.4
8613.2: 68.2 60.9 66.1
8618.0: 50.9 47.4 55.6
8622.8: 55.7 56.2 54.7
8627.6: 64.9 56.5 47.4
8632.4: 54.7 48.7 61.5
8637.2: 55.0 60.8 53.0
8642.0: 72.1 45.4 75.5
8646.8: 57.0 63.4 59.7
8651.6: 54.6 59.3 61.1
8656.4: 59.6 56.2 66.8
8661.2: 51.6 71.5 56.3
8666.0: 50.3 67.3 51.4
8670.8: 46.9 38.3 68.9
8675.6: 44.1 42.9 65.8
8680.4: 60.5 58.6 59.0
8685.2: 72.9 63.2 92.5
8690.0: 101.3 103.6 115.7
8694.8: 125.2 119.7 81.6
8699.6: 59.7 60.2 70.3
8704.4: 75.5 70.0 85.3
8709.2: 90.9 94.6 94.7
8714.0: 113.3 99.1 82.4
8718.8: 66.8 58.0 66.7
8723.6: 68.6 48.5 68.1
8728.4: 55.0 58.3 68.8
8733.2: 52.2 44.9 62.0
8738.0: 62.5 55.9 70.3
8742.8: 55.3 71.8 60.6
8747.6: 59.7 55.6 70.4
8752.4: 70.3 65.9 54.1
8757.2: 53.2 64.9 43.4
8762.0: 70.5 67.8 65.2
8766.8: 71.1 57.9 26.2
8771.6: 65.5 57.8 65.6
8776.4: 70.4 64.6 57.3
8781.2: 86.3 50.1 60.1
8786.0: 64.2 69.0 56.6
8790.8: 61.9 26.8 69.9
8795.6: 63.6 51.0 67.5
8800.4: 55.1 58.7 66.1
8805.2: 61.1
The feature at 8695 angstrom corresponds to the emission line [S II]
